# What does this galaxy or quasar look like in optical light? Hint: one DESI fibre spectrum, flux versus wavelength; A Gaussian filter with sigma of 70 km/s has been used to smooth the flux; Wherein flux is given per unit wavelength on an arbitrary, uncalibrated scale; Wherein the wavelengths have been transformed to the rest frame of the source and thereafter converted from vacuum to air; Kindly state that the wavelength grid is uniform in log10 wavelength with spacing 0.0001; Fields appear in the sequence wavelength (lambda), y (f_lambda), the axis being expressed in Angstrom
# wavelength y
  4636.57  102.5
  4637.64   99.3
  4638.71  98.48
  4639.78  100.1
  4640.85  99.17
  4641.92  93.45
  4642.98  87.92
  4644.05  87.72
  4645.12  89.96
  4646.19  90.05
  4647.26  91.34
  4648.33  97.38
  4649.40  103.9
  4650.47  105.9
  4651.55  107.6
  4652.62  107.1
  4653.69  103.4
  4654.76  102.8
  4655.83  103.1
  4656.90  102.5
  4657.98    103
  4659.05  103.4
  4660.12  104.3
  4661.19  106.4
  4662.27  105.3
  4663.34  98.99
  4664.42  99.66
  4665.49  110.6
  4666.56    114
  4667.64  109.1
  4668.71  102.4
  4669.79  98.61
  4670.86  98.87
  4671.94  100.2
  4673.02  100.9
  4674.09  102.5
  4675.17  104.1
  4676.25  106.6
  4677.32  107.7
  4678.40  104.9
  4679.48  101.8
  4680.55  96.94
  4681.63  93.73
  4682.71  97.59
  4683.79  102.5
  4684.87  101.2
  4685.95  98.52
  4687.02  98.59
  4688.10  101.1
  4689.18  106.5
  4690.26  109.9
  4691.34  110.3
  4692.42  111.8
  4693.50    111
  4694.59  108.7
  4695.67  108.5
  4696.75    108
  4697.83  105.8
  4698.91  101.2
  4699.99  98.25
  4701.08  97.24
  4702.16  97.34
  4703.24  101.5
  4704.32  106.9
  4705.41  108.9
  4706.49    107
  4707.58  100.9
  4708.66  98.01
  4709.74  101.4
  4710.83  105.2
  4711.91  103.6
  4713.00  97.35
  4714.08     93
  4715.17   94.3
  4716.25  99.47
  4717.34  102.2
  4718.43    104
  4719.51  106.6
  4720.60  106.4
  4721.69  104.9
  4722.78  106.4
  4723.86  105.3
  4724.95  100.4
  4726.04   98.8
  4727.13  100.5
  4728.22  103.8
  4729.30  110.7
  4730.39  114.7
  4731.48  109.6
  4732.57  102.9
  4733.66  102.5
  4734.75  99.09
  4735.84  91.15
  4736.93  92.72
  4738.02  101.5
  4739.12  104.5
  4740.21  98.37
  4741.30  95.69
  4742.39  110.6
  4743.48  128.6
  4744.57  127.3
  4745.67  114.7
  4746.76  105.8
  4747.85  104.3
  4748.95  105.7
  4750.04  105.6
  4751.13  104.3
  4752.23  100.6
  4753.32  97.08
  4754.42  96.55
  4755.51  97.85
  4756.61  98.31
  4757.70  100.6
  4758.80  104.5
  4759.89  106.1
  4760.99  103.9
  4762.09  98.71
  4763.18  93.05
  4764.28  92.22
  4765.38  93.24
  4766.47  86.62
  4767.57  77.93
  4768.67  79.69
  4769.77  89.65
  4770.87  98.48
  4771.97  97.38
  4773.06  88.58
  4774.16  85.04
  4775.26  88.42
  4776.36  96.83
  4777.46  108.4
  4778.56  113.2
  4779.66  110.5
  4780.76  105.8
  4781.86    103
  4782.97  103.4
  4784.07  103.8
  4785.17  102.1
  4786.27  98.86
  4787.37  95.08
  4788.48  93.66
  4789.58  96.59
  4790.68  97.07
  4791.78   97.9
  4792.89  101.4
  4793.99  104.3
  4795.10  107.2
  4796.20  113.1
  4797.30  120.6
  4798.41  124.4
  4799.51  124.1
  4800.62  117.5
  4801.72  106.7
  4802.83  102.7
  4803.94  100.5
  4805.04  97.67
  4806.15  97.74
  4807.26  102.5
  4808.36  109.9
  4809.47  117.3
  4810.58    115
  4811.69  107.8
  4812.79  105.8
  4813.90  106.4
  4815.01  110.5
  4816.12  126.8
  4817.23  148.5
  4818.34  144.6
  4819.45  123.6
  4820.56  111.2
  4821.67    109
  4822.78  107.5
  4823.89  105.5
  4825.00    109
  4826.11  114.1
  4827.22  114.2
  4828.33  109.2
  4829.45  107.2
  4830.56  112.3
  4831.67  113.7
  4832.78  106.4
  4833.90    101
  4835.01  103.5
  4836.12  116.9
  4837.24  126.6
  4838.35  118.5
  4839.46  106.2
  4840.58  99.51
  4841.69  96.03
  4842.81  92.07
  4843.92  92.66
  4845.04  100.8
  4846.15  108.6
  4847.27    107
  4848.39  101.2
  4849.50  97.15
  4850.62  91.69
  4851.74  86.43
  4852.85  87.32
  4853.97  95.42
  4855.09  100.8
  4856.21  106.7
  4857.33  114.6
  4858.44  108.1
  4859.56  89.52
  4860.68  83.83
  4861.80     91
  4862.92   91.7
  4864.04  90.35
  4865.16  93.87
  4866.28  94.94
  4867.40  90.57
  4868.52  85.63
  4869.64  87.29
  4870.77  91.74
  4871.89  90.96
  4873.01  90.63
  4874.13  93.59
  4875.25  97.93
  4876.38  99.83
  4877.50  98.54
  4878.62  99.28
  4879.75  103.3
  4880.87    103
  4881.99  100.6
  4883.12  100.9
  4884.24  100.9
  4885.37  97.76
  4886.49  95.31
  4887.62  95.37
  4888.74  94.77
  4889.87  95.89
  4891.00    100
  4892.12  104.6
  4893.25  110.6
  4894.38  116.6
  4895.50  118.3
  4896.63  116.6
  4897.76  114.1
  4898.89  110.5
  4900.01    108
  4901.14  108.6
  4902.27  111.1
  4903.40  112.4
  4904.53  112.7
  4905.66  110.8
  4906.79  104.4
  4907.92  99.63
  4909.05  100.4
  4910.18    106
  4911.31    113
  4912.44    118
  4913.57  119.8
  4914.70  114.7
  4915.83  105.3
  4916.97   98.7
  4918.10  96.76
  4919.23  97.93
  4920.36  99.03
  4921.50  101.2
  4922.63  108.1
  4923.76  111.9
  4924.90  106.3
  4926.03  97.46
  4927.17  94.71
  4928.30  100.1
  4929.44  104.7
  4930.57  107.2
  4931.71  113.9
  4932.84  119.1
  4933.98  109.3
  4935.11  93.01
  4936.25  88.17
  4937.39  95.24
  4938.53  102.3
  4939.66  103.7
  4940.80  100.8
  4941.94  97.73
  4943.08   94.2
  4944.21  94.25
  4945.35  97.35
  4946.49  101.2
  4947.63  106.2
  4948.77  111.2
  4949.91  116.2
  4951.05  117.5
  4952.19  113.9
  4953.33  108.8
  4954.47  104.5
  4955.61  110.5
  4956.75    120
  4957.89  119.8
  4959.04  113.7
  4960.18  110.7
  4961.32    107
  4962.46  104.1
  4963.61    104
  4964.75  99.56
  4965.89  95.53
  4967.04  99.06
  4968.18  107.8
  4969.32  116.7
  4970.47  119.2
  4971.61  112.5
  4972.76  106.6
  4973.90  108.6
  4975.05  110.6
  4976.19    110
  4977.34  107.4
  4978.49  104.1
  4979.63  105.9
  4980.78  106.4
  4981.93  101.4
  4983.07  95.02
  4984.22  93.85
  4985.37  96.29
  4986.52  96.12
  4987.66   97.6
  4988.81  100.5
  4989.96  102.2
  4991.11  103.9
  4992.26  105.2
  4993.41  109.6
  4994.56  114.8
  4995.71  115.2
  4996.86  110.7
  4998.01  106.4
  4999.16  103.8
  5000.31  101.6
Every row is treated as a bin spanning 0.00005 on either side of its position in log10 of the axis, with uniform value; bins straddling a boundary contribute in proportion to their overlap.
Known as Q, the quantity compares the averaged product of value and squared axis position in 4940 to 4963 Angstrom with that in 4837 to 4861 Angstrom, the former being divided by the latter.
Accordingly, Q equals 1.12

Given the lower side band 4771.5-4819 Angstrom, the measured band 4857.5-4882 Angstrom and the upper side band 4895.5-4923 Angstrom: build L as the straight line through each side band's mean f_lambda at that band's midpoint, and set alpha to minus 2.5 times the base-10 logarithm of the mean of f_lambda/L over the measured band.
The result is 0.14 mag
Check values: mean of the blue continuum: 107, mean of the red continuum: 108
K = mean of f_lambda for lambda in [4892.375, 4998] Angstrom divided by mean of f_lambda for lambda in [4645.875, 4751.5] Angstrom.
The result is 1.0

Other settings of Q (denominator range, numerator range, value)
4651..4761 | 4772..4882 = 1.05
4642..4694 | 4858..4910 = 1.08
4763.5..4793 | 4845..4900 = 1.07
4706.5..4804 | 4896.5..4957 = 1.11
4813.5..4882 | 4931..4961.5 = 1.07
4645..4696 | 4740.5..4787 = 1.01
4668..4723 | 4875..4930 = 1.11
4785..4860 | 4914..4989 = 1.03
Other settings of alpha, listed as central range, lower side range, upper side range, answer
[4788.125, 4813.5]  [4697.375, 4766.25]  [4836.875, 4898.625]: -0.06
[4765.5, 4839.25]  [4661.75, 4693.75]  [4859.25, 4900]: -0.07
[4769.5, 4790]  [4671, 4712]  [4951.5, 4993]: 0.06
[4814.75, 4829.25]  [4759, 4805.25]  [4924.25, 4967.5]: -0.16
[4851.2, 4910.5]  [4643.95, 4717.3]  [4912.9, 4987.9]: 0.04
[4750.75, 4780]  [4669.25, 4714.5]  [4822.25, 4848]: 0.09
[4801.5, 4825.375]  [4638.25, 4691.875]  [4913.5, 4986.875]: -0.09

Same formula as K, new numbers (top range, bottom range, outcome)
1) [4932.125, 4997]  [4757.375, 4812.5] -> 1.04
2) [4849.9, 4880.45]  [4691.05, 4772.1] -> 0.93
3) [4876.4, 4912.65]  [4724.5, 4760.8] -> 1.01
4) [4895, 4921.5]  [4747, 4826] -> 1.04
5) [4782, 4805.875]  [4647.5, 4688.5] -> 1.02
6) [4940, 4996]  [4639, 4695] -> 1.04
